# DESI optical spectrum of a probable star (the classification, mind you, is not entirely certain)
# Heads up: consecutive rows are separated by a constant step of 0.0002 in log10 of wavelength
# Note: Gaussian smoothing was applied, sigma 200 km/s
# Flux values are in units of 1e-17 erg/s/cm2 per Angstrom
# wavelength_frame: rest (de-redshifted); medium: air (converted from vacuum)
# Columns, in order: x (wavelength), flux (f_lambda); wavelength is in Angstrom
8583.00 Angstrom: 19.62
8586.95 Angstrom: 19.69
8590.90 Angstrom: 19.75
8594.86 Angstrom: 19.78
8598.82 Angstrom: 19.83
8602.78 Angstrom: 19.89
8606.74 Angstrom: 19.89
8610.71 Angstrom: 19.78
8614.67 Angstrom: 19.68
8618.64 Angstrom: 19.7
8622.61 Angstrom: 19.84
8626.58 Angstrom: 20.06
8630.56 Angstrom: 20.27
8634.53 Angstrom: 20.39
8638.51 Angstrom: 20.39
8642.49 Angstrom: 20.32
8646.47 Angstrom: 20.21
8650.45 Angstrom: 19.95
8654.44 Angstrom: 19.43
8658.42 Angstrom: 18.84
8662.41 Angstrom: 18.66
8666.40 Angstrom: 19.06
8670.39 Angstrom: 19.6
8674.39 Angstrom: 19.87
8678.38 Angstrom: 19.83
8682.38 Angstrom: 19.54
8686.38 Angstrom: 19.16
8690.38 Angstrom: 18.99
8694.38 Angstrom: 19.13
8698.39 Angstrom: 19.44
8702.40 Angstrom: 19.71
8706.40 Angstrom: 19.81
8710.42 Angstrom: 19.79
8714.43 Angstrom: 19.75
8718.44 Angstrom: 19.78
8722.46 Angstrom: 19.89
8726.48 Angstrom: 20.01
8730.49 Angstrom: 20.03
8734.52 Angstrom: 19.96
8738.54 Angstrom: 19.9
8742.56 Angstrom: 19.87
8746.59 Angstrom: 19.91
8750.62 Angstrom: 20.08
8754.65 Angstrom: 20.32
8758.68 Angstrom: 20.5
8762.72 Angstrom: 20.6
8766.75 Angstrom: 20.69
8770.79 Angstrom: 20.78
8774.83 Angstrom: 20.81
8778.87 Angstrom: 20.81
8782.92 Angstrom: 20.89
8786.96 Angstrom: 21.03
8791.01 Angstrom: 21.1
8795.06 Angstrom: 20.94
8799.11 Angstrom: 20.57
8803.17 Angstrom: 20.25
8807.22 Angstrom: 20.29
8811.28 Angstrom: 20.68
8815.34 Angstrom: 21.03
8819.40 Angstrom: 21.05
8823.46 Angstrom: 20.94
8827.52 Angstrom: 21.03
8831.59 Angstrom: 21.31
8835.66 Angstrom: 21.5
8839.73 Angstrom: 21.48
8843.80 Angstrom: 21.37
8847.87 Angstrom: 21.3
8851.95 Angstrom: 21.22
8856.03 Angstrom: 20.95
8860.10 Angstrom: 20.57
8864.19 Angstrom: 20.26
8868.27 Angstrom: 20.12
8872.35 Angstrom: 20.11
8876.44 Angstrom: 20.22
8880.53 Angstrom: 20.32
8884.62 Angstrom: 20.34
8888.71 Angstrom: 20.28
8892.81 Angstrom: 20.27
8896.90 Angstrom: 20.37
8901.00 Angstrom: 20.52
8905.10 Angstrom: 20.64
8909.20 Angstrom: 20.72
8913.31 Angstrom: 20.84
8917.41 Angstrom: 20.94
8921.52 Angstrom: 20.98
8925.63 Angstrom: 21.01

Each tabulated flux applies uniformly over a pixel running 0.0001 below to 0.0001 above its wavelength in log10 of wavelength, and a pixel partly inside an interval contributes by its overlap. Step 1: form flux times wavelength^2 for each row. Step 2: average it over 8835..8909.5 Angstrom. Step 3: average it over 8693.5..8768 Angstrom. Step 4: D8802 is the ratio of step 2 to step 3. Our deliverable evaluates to 1.07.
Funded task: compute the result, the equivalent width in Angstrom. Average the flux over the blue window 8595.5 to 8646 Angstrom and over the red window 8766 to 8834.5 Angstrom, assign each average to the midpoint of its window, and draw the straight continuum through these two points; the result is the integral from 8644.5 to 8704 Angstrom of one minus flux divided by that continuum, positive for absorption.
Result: 2.43 Angstrom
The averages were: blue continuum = 20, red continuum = 20.8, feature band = 19.4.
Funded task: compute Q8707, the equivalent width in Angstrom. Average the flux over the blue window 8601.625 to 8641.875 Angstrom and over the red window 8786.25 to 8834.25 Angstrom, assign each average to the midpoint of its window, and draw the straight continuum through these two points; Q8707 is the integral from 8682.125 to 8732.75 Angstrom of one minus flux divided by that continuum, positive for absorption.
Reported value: 1.9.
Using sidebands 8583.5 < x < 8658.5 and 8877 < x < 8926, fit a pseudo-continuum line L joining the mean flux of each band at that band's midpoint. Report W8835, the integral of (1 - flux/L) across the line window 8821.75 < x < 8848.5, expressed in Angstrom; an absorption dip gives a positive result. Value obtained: -1.1 Angstrom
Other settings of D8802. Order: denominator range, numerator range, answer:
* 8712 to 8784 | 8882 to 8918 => 1.05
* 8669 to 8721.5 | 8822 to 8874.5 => 1.11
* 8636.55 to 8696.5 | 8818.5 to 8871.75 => 1.12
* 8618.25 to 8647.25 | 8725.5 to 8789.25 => 1.04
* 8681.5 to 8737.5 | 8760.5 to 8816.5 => 1.07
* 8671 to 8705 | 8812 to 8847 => 1.12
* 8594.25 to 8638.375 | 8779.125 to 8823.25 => 1.09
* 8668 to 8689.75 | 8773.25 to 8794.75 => 1.10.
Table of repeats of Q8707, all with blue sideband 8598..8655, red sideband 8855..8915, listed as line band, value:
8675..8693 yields 0.6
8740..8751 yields 0.1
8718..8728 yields 0.1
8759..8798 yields -1.1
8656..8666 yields 0.6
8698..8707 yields 0.2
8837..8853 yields -0.8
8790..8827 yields -0.8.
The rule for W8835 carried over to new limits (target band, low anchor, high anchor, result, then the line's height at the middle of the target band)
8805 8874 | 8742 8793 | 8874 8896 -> -1.7 Angstrom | 20.4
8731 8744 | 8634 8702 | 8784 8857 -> 0.2 Angstrom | 20.2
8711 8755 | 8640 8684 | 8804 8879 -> 0.3 Angstrom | 20.1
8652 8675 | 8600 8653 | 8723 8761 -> 0.9 Angstrom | 20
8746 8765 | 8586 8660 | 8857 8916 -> -0.2 Angstrom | 20.2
